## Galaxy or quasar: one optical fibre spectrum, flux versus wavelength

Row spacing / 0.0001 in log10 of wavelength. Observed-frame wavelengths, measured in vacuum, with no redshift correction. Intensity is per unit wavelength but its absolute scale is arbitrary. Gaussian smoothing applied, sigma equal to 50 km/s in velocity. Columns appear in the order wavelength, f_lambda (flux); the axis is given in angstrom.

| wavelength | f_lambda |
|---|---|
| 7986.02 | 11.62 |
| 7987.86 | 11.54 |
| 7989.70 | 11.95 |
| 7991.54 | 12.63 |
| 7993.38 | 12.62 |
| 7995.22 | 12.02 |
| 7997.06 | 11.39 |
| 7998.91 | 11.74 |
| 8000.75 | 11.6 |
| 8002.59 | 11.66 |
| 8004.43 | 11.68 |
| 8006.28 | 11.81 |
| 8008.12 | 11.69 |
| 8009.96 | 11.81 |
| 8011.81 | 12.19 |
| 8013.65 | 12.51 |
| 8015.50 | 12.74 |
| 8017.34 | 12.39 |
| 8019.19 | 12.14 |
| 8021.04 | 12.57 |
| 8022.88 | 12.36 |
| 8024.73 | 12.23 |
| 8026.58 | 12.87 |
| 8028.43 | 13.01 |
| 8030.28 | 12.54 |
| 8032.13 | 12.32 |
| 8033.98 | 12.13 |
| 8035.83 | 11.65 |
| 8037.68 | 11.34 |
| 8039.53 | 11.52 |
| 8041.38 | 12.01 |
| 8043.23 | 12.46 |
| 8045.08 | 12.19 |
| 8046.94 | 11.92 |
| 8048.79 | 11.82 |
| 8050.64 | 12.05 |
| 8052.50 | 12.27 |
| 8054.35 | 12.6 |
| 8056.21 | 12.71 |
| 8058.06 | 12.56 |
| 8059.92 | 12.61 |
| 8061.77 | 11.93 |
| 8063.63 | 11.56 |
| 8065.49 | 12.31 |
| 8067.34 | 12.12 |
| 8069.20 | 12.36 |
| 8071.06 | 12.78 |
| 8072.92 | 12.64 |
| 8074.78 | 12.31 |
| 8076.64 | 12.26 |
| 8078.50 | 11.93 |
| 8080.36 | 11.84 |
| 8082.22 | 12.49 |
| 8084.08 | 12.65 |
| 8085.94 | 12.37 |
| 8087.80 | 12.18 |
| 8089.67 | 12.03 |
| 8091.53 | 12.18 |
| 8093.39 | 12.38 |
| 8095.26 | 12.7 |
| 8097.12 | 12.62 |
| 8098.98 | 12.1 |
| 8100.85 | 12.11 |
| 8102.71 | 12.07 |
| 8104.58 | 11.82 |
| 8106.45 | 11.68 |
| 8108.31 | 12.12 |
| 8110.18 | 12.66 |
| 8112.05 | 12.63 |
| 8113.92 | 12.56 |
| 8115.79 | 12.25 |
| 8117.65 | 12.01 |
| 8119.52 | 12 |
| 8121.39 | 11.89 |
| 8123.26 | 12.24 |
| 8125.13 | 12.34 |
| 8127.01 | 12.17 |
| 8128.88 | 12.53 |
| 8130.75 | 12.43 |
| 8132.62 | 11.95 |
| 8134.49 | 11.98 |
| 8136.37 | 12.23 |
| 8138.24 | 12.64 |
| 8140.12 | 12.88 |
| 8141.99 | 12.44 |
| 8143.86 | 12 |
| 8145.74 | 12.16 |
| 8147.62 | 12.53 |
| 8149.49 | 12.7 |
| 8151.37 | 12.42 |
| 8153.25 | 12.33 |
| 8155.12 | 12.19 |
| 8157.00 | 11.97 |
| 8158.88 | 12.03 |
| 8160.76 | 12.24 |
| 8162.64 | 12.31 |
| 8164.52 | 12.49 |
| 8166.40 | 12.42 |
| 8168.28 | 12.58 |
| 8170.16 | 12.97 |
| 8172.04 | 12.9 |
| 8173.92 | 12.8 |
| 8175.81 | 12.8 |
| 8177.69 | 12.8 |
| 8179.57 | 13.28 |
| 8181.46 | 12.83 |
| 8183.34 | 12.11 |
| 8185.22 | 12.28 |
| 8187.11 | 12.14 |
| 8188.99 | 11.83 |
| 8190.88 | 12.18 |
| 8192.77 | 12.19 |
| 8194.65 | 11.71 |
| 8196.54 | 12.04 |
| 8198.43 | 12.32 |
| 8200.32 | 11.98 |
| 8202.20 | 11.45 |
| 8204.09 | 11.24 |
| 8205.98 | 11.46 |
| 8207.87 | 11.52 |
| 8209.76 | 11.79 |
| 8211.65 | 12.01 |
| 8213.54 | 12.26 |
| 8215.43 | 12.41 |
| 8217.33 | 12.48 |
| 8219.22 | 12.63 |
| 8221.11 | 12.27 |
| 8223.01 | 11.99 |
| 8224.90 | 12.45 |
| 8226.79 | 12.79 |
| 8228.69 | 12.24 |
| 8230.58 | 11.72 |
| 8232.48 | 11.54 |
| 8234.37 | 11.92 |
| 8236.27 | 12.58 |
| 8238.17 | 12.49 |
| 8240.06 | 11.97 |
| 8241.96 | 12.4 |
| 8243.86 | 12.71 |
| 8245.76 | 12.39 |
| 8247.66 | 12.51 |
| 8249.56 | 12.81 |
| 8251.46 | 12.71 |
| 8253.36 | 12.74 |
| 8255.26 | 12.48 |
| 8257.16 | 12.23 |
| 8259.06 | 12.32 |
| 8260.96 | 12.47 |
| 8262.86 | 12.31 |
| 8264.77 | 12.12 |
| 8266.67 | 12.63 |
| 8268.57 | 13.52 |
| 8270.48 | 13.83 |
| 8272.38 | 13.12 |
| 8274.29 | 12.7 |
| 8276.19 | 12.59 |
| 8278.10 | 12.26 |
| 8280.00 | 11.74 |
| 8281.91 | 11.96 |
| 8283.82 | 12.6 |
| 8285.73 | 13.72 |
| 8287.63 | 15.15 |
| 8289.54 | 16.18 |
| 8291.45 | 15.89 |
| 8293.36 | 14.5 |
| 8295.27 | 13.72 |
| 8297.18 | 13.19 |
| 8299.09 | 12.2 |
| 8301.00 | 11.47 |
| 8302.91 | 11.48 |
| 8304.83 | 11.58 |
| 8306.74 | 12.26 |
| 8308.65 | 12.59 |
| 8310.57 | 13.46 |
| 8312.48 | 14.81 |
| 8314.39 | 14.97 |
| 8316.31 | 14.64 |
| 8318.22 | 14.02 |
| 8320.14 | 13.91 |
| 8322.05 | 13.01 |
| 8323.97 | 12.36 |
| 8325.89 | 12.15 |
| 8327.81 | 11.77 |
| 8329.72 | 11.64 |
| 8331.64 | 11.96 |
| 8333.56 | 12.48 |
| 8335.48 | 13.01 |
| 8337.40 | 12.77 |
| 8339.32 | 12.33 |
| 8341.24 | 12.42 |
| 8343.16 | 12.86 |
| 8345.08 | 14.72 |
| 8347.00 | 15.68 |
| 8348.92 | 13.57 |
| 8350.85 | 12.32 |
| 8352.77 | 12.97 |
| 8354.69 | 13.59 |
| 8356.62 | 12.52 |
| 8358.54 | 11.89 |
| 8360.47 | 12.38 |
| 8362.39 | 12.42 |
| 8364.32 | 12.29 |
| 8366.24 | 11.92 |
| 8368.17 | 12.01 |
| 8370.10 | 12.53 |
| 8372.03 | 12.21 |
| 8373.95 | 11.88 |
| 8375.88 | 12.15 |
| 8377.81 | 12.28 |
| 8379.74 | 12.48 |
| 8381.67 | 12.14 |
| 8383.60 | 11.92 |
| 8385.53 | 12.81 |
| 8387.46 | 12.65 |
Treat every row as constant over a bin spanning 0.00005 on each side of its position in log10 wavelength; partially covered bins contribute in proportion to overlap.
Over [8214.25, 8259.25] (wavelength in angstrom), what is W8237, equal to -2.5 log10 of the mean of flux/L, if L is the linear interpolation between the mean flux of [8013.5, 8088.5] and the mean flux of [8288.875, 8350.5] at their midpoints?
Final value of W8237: 0.05 mag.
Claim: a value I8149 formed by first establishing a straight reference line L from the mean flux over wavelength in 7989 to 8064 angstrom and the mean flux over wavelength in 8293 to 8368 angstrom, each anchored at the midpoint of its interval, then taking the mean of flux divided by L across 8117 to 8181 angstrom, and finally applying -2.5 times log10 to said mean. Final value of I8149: 0.00 mag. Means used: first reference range 12.1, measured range 12.4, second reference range 12.9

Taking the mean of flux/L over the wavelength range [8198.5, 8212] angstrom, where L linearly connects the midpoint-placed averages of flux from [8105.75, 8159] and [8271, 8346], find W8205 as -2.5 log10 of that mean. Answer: 0.08 mag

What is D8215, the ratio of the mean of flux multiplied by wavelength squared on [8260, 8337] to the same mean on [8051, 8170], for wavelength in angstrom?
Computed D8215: 1.1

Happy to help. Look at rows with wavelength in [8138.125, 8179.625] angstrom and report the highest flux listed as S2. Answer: 13.28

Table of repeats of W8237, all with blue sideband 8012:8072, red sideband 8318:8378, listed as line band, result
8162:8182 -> -0.03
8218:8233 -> 0.02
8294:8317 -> -0.03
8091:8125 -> 0.01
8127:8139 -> 0.01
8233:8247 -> 0.02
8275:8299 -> -0.08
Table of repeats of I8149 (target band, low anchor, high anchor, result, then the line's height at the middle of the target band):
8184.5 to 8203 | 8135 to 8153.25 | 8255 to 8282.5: 0.041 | 12.5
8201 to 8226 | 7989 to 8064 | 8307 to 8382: 0.049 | 12.6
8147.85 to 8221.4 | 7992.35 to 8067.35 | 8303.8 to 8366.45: 0.025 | 12.6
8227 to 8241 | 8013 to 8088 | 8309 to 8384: 0.045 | 12.6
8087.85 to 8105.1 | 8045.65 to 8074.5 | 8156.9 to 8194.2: 0.009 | 12.3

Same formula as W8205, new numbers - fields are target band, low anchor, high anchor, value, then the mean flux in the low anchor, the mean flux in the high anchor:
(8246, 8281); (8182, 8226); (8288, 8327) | 0.02 mag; 12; 13.4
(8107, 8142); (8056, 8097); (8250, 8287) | 0.01 mag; 12.3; 12.7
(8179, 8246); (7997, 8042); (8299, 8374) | 0.03 mag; 12.1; 12.8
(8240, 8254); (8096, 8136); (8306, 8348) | 0.02 mag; 12.2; 13.2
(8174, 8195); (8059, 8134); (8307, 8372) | 0.01 mag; 12.2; 12.9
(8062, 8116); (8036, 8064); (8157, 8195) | 0.00 mag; 12.1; 12.4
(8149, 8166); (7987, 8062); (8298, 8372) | 0.01 mag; 12.1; 12.8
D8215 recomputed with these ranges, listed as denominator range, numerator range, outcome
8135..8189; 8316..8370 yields 1.07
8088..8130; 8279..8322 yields 1.15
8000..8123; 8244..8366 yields 1.13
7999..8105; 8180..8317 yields 1.08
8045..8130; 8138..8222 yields 1.03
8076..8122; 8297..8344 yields 1.10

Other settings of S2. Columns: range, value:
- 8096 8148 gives 12.88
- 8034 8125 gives 12.78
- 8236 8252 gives 12.81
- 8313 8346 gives 14.97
